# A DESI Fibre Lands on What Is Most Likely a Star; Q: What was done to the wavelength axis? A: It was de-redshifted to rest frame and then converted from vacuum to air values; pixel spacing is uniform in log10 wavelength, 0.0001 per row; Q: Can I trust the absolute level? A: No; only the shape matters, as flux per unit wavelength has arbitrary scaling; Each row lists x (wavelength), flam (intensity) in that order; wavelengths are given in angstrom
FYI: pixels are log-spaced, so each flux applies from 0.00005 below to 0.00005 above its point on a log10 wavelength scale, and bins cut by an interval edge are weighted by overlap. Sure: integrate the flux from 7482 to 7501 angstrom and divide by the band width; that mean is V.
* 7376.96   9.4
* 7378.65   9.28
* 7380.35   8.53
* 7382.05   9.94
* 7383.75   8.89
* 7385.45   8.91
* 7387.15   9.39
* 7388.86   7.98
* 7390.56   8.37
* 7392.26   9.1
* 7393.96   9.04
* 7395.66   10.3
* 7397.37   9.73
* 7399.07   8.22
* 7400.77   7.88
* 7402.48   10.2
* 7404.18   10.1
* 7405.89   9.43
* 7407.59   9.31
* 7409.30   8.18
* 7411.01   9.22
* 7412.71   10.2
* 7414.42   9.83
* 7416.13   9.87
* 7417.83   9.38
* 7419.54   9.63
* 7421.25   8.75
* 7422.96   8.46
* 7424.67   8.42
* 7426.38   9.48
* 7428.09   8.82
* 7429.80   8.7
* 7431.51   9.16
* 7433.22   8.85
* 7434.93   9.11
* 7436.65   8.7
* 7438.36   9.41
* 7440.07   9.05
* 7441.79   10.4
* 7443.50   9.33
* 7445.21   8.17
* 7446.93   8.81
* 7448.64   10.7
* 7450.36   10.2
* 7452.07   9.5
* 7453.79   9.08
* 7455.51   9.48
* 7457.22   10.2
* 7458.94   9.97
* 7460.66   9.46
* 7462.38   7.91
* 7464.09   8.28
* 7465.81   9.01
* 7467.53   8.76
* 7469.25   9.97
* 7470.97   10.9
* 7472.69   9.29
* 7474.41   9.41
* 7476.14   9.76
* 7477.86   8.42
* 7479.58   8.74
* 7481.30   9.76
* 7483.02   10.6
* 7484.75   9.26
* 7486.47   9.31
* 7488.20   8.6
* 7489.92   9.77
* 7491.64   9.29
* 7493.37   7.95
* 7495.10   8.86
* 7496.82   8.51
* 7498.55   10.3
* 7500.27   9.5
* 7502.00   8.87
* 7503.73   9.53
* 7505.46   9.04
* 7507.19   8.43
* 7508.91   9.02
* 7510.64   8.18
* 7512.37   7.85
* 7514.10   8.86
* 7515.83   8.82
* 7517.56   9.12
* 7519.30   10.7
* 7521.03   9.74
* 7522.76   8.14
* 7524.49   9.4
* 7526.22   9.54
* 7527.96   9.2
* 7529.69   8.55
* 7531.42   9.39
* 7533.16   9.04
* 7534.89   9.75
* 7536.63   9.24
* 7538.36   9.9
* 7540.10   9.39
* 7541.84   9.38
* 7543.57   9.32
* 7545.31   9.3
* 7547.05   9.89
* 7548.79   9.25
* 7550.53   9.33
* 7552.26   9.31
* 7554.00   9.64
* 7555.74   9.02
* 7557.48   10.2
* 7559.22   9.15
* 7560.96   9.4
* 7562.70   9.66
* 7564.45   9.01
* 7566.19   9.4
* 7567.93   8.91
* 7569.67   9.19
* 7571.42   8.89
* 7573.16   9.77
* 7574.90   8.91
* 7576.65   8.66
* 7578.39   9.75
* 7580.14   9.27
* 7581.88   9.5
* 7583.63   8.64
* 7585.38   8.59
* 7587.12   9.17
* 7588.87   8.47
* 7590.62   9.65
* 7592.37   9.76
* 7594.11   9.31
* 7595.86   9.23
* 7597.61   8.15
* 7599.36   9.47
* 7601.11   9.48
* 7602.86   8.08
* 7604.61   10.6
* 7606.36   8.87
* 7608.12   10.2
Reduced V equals 9.27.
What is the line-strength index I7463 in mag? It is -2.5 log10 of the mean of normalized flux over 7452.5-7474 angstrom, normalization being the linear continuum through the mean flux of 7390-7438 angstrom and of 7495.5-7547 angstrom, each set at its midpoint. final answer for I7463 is -0.02 mag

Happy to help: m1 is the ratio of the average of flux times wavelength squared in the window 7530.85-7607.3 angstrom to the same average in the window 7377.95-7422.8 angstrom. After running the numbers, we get 1.1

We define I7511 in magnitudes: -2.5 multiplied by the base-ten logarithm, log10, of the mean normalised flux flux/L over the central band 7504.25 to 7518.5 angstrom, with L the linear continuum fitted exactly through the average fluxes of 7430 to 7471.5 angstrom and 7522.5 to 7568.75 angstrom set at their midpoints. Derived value 0.08 mag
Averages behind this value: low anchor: 9.33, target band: 8.69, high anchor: 9.34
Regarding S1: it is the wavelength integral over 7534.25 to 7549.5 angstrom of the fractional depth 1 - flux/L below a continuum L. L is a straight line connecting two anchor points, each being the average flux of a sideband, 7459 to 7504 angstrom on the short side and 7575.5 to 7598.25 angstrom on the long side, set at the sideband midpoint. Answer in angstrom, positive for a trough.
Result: -0.6 angstrom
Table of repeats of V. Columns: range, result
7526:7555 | 9.37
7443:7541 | 9.24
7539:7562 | 9.44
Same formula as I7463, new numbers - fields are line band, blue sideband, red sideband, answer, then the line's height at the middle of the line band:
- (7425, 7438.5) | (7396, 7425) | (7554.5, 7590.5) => 0.031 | 9.25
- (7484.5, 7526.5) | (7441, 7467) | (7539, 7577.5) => 0.033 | 9.34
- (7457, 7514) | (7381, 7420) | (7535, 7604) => 0.012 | 9.26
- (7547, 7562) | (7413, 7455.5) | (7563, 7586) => -0.035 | 9.15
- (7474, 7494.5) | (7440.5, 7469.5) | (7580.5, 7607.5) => 0.009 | 9.31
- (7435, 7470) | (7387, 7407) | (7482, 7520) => -0.023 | 9.12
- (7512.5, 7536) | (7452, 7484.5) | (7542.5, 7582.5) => 0.018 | 9.36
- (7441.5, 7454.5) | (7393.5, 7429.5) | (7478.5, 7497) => -0.033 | 9.21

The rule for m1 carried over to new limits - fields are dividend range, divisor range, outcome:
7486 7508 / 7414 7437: 1.02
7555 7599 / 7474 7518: 1.04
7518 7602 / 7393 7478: 1.03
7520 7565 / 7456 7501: 1.02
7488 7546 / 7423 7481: 1.01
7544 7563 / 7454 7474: 1.03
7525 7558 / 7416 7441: 1.07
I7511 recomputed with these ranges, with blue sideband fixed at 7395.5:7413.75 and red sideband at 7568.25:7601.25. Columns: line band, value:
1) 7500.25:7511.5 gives 0.04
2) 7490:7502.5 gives 0.02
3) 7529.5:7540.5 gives -0.02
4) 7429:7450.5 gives 0.00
